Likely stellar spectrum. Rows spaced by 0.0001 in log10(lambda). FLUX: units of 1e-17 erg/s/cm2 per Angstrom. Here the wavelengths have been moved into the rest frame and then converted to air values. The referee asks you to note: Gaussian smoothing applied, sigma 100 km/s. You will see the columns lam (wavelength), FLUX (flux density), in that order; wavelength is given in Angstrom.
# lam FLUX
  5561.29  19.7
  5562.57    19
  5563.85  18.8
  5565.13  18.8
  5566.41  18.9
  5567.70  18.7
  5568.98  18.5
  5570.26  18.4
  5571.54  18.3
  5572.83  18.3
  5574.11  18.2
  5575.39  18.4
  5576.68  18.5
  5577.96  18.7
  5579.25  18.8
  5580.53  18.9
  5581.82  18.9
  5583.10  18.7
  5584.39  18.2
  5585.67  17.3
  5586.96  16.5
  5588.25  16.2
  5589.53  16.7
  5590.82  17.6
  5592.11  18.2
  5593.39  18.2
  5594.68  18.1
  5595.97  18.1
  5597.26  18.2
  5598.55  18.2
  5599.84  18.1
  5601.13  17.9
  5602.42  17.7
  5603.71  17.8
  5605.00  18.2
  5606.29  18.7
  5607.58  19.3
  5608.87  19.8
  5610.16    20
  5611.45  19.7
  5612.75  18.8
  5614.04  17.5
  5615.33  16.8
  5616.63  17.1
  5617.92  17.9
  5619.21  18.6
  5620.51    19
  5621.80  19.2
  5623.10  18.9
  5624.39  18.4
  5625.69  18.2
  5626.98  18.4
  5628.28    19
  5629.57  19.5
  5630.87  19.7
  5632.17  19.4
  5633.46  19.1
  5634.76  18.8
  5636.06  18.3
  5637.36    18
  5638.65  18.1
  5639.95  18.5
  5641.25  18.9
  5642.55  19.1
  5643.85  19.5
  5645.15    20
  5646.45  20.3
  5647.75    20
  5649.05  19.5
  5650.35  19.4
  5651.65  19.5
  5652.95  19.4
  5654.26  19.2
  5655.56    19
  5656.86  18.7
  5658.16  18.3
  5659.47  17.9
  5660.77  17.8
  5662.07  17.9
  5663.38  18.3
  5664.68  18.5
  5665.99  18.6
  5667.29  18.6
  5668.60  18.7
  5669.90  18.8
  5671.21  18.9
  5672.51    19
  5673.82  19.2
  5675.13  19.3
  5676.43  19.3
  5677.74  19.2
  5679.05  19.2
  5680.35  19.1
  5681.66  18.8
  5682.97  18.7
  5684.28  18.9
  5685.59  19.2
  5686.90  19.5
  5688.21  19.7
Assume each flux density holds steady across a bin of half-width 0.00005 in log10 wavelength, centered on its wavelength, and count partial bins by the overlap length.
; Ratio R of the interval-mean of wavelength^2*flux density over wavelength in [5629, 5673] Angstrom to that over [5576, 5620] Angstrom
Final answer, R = 1.06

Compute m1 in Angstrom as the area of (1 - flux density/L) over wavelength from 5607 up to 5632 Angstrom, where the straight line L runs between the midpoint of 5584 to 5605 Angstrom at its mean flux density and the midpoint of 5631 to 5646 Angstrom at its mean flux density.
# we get -0.5 Angstrom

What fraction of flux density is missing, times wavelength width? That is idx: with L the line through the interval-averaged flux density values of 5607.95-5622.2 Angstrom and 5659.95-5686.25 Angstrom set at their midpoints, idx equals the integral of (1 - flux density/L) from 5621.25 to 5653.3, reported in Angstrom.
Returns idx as -0.7 Angstrom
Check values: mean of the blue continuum 18.6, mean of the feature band 19.1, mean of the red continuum 18.8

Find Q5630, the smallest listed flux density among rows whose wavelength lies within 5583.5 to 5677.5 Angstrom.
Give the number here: 16.2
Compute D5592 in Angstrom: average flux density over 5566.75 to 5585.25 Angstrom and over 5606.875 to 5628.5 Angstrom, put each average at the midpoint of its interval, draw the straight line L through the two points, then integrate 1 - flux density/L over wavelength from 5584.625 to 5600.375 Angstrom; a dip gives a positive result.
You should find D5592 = 0.8 Angstrom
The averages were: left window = 18.5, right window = 18.6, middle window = 17.6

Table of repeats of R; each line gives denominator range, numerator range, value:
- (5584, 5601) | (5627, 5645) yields 1.09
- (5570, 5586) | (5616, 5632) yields 1.03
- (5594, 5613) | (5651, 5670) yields 1.02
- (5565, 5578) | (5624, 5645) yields 1.04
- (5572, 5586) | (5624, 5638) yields 1.04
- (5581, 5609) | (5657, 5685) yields 1.07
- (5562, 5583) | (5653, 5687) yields 1.04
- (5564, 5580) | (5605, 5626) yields 1.02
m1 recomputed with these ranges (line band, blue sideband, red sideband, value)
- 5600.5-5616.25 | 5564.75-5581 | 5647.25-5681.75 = 0.2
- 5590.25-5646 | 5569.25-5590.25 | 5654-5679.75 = -0.7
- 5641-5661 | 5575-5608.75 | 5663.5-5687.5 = -0.5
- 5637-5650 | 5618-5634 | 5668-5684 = -0.2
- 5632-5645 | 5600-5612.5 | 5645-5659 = 0.3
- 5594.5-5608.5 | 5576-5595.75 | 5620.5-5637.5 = 0.0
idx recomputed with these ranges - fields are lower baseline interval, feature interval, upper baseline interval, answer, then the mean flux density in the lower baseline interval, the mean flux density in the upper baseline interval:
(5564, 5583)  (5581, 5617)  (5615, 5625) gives 0.63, 18.6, 18.3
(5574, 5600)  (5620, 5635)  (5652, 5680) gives -0.46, 18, 18.8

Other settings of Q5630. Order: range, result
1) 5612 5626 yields 16.8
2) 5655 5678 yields 17.8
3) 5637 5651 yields 18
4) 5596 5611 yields 17.7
